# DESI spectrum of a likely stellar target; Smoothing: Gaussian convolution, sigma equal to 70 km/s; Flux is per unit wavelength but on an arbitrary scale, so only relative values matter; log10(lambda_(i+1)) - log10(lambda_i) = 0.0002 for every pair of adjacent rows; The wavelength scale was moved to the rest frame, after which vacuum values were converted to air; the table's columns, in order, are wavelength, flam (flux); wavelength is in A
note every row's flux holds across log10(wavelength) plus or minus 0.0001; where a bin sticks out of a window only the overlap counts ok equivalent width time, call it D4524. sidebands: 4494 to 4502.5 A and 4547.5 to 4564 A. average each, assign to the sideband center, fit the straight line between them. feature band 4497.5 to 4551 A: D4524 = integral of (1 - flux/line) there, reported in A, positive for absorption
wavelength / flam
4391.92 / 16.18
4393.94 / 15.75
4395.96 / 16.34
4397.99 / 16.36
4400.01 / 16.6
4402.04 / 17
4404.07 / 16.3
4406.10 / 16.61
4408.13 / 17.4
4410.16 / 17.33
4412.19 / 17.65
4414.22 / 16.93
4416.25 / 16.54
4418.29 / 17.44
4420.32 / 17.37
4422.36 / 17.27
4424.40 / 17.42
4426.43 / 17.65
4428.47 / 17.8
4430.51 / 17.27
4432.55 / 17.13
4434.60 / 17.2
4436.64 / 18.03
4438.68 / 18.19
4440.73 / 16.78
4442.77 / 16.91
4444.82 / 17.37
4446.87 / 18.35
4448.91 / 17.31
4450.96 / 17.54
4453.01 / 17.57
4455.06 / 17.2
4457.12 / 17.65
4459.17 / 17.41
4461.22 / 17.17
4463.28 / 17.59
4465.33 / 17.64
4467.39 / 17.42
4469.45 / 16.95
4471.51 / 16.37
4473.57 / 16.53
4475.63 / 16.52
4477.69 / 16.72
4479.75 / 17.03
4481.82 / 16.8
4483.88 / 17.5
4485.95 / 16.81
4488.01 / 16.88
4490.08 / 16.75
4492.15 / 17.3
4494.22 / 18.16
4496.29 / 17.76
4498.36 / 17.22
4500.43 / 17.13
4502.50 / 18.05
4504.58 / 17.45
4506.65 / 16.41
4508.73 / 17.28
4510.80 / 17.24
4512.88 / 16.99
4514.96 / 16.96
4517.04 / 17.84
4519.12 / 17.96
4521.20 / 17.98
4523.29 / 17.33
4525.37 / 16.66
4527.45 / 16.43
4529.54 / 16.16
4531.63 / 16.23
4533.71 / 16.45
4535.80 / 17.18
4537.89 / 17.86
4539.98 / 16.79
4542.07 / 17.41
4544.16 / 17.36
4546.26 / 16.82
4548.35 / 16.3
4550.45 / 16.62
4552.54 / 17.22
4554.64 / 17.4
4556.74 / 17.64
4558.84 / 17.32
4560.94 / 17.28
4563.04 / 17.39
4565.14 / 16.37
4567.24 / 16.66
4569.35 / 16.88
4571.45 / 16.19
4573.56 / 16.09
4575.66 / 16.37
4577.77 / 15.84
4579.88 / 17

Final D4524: 0.93 A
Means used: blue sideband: 17.6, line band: 17.1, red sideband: 17.2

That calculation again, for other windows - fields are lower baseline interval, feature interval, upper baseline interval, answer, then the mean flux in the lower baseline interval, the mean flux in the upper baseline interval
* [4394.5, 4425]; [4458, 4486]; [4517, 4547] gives -0.1 A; 16.9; 17.1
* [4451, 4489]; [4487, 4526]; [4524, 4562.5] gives -0.7 A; 17.1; 17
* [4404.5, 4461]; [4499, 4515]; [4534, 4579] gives -0.1 A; 17.4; 16.9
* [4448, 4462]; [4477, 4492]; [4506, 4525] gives 0.4 A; 17.4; 17.3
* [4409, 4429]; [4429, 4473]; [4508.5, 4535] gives -0.3 A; 17.3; 17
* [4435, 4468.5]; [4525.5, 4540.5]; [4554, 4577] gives 0.3 A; 17.5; 16.8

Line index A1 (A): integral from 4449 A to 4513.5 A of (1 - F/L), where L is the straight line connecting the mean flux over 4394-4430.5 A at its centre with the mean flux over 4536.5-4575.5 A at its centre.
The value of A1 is -0.7 A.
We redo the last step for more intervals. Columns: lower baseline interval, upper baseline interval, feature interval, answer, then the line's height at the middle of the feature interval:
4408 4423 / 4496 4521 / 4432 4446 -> -0.1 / 17.3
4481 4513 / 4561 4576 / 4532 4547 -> -0.2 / 16.9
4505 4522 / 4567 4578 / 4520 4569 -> -0.5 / 16.8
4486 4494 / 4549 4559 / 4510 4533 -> 0.1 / 17.1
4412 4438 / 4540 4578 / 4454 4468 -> -0.2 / 17.2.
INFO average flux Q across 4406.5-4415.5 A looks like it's 17.3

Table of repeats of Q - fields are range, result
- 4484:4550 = 17.1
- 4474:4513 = 17.2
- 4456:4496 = 17.1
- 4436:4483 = 17.3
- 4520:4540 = 16.9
